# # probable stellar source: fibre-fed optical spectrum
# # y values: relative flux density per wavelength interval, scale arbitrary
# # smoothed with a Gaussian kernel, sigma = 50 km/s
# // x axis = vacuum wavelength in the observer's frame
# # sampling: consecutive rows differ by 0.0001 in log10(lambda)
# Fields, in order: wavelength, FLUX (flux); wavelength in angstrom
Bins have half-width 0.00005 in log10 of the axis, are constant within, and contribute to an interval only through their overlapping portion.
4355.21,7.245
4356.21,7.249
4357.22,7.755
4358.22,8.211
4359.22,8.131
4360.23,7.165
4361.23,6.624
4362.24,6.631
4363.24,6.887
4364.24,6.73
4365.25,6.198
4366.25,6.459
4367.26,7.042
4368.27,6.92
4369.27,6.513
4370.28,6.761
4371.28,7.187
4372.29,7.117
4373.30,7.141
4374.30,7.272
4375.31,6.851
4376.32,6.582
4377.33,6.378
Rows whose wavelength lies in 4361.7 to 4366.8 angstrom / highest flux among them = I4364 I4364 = 6.887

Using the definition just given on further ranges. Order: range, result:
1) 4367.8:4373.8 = 7.187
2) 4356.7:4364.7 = 8.211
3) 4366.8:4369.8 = 7.042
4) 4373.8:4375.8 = 7.272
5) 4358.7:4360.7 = 8.131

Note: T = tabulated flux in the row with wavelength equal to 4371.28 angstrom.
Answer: 7.187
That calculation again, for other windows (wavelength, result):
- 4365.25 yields 6.198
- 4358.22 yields 8.211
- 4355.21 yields 7.245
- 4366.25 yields 6.459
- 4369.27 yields 6.513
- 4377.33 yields 6.378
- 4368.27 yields 6.92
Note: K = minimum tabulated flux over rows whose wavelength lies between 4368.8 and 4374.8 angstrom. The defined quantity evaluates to 6.513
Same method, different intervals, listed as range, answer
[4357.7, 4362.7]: 6.624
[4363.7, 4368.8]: 6.198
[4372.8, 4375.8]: 6.851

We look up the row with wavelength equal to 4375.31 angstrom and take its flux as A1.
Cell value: 6.851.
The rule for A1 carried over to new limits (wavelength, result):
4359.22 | 8.131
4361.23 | 6.624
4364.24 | 6.73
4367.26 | 7.042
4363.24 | 6.887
